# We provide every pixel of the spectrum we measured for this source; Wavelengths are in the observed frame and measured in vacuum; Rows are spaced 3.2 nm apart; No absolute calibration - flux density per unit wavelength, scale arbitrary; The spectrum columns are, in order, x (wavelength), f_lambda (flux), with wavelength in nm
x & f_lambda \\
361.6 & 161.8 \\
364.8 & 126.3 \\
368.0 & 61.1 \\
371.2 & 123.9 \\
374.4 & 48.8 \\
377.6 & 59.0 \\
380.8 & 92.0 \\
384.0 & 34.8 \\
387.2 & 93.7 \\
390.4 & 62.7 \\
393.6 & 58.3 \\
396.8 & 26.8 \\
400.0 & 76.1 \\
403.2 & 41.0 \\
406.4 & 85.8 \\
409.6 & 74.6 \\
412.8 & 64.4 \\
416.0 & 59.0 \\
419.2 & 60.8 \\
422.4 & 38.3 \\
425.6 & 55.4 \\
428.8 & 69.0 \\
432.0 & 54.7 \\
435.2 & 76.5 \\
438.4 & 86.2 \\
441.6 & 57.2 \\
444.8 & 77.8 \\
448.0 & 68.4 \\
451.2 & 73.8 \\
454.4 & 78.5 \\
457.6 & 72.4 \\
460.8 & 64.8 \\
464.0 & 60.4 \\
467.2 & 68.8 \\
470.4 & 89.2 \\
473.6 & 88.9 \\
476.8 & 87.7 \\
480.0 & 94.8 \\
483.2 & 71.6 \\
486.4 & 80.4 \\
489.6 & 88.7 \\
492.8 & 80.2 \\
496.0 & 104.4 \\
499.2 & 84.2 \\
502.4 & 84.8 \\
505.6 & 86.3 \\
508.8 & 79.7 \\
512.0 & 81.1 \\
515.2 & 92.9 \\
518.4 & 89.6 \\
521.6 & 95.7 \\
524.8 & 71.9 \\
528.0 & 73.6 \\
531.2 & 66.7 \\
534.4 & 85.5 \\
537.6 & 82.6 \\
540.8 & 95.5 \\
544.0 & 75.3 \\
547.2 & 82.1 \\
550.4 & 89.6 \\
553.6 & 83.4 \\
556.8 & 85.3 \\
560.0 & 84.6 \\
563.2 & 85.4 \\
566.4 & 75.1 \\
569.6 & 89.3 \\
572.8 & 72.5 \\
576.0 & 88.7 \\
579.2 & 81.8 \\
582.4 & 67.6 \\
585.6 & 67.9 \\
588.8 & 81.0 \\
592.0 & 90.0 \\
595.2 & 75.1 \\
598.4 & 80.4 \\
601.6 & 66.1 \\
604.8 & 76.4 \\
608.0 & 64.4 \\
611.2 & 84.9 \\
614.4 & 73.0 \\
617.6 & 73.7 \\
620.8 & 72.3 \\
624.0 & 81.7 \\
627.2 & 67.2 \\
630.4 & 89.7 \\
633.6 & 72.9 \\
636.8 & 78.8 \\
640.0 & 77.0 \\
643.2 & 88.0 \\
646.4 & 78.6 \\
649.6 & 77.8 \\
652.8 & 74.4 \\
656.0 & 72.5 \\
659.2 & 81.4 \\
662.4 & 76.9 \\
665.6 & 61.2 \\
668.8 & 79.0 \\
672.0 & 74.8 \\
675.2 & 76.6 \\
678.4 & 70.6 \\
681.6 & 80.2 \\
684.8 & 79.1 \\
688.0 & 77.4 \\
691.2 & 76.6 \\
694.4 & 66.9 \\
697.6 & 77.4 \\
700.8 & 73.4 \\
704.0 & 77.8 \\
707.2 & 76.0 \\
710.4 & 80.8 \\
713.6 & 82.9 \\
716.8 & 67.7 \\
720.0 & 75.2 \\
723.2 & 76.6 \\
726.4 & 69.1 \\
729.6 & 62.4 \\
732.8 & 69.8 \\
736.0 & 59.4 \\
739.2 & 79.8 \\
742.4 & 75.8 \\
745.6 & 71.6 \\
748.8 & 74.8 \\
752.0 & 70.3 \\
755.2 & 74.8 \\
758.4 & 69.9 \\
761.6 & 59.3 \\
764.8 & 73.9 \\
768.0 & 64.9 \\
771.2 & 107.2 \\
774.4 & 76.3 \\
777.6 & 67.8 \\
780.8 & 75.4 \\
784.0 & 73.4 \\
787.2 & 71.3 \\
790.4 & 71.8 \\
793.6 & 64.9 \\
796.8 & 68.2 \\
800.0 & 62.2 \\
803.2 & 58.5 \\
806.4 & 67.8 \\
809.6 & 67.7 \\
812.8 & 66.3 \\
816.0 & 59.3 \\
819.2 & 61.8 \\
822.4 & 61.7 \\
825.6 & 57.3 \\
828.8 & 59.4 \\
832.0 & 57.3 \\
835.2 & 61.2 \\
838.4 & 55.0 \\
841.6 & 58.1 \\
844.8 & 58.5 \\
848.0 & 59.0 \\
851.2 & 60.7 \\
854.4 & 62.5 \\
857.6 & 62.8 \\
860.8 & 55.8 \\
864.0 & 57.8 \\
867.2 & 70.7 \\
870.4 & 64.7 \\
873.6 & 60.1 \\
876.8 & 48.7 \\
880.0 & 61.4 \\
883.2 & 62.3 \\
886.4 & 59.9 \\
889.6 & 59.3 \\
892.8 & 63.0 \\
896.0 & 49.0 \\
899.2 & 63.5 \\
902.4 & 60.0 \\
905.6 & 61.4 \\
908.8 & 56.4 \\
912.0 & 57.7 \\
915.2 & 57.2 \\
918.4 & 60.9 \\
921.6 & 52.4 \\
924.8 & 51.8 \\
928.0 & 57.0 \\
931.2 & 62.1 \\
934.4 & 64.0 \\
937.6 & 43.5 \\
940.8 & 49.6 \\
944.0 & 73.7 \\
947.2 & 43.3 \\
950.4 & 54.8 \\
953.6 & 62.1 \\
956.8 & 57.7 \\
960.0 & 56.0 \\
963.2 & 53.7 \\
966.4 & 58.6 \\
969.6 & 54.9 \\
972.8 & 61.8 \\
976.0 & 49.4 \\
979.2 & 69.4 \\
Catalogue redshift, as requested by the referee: 0.174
